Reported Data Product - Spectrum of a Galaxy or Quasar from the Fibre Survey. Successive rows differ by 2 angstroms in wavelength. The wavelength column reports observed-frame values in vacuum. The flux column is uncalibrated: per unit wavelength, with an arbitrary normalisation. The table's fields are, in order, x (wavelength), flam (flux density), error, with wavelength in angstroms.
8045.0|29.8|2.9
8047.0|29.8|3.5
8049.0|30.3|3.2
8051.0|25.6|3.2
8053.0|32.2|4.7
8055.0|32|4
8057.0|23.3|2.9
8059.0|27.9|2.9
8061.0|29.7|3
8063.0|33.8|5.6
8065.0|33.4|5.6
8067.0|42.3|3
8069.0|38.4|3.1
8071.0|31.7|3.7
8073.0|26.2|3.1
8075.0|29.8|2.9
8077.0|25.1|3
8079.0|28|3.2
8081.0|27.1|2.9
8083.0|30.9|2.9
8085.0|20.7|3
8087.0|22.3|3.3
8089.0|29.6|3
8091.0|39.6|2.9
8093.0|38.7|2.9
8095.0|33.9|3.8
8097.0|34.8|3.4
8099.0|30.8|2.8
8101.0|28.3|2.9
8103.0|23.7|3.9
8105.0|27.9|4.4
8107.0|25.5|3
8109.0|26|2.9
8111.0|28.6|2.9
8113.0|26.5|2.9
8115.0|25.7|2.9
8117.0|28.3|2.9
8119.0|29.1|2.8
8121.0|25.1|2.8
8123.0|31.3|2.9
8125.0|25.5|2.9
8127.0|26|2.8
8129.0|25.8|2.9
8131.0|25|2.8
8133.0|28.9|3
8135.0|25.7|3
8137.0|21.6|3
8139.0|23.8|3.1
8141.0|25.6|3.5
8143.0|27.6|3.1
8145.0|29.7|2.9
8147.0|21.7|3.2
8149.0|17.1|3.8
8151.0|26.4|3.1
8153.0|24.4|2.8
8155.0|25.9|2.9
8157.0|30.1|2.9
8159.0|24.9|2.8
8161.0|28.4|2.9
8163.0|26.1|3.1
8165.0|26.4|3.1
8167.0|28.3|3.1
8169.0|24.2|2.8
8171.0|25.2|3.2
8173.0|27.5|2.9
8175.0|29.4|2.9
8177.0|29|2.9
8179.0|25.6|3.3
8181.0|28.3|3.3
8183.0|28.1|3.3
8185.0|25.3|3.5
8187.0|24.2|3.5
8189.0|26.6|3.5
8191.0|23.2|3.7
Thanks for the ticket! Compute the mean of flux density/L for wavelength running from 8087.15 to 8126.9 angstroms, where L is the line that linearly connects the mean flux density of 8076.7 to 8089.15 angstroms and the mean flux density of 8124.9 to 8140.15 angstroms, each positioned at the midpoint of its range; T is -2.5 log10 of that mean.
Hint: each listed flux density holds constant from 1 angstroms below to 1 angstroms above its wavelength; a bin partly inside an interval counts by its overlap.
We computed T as -0.14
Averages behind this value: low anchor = 26.1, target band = 29.2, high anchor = 25.3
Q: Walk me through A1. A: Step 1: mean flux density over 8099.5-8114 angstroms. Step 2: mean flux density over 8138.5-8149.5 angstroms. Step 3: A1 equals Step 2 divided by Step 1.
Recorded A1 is 0.9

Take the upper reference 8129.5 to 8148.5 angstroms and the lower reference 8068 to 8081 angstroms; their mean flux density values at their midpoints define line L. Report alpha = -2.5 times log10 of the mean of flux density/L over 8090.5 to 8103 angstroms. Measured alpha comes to -0.18 mag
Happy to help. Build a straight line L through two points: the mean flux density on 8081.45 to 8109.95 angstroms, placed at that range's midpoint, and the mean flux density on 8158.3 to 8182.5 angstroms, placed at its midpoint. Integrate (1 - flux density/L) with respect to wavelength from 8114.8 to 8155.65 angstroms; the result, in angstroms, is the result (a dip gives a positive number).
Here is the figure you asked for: 3.53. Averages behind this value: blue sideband 29.4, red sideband 27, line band 25.7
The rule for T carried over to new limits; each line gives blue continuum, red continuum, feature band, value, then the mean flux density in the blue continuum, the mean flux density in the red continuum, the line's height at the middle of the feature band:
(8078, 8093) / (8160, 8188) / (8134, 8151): 0.14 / 29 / 26.9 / 27.6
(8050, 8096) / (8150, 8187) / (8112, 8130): 0.06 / 30.5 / 26.8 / 28.7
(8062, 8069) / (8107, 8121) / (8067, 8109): 0.08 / 36.8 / 27.1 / 32.3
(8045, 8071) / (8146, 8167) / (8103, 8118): 0.06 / 31.5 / 25.3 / 28.2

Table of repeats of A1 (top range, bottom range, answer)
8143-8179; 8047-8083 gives 0.86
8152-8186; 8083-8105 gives 0.89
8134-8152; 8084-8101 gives 0.78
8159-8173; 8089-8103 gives 0.79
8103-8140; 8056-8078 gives 0.85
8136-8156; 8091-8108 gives 0.79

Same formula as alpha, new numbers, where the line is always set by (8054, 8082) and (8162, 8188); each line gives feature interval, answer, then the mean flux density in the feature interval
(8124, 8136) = 0.09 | 26.1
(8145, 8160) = 0.12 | 24.7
